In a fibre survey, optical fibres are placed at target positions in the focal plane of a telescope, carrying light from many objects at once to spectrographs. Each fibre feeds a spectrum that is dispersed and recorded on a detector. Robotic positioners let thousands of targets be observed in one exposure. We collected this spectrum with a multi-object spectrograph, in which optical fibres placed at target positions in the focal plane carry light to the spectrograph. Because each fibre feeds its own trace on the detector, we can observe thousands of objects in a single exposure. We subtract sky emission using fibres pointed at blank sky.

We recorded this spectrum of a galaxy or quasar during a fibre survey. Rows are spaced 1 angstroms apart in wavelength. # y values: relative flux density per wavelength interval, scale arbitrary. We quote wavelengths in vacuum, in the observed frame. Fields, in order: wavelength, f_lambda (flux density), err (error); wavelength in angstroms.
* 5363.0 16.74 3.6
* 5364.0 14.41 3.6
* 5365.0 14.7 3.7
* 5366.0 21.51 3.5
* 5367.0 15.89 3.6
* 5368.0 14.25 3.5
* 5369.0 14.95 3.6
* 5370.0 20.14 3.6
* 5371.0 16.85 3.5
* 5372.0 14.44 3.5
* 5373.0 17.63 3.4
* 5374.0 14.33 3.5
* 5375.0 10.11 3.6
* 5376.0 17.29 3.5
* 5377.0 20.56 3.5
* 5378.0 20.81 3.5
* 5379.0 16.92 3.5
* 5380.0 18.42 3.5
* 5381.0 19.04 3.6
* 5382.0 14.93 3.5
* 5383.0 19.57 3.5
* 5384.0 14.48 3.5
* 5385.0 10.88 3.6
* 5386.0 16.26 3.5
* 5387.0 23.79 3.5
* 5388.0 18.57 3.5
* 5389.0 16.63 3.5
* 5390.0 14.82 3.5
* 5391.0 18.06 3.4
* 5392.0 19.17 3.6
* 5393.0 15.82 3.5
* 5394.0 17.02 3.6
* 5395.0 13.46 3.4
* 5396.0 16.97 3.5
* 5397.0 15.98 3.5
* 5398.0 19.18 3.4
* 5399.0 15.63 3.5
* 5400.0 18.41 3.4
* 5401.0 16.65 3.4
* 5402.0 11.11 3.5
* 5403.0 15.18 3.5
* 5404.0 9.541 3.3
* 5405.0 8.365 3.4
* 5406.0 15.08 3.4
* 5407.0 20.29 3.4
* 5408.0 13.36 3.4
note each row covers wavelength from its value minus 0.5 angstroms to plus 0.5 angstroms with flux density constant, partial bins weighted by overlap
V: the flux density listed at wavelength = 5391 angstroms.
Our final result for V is 18.06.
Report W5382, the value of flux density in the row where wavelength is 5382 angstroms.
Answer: 14.93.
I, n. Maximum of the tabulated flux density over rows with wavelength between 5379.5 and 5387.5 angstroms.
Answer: 23.79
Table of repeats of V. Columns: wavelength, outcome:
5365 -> 14.7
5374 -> 14.33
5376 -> 17.29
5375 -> 10.11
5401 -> 16.65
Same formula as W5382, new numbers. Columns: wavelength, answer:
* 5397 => 15.98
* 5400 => 18.41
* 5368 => 14.25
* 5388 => 18.57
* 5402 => 11.11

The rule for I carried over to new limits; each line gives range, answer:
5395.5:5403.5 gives 19.18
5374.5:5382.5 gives 20.81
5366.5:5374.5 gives 20.14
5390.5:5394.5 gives 19.17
